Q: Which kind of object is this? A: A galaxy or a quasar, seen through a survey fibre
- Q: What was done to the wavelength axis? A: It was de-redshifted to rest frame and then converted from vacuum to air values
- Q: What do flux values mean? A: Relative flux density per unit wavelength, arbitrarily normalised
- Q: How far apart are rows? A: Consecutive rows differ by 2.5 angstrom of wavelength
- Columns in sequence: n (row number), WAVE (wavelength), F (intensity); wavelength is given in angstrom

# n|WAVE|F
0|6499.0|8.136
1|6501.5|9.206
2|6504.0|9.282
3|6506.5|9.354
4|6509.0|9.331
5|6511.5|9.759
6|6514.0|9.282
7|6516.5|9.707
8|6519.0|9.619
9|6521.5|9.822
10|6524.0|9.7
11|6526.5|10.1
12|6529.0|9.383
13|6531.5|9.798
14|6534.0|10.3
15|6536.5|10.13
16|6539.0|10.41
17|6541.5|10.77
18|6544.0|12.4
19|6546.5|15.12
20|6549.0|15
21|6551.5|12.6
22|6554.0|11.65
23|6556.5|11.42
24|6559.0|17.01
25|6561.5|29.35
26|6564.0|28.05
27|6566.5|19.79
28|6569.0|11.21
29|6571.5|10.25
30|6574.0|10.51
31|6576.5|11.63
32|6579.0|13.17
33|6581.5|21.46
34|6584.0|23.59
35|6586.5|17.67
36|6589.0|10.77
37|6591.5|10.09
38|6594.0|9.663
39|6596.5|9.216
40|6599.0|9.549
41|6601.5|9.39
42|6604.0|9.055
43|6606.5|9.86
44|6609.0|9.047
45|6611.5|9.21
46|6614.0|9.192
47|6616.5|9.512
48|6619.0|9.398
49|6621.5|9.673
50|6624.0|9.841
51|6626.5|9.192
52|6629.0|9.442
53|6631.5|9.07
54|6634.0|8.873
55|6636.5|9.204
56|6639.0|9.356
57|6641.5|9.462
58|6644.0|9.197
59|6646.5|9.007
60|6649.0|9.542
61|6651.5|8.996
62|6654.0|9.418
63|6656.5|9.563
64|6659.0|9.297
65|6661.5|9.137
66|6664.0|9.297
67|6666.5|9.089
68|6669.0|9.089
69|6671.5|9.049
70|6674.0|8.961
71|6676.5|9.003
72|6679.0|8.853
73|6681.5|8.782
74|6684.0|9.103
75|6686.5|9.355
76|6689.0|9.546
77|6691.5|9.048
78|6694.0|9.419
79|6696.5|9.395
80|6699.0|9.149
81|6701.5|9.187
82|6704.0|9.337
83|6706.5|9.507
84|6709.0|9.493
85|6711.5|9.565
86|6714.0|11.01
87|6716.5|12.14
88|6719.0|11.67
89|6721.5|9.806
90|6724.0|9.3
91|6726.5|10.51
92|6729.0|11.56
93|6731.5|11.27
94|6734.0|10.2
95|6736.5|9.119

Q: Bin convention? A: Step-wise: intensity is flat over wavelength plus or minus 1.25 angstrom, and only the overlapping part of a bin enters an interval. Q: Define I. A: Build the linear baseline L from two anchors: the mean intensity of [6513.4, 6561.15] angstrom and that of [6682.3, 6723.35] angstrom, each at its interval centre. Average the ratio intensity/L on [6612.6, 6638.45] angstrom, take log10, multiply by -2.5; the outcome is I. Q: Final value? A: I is 0.14 mag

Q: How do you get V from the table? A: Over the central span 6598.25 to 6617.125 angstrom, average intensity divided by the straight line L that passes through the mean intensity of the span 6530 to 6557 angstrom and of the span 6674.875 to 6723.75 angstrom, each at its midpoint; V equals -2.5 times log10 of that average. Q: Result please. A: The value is 0.17 mag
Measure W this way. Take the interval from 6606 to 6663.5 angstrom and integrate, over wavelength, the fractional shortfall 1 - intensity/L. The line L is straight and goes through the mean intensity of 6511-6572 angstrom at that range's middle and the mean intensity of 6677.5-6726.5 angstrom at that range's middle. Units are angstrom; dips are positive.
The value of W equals 9.03 angstrom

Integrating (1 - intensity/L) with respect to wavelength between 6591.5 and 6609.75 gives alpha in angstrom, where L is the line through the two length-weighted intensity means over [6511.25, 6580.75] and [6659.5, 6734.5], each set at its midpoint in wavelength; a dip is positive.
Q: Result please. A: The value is 3.54 angstrom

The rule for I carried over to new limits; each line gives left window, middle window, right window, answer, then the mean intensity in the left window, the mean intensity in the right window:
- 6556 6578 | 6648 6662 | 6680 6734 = 0.31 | 16.7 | 9.91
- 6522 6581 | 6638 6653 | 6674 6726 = 0.19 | 13.5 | 9.63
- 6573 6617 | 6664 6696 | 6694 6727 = 0.15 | 11.9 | 9.97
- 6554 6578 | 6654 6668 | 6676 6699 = 0.16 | 16.3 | 9.17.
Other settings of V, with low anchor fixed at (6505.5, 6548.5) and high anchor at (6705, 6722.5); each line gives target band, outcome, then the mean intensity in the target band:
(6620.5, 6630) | 0.10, 9.54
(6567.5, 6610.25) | -0.17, 12.2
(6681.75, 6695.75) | 0.13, 9.26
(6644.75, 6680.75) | 0.14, 9.16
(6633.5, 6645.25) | 0.13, 9.24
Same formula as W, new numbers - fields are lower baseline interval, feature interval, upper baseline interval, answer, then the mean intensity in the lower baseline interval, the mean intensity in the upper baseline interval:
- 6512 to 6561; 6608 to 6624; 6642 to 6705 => 1.2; 11.5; 9.2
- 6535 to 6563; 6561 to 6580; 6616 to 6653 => -4.6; 14.3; 9.31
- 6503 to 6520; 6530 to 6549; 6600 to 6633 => -4.1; 9.48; 9.37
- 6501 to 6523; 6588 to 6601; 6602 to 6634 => -0.6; 9.5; 9.36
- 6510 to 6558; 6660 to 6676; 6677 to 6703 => 0.5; 10.9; 9.18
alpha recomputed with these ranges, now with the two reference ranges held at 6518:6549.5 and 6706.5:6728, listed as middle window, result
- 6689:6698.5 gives 1.04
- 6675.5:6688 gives 1.74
